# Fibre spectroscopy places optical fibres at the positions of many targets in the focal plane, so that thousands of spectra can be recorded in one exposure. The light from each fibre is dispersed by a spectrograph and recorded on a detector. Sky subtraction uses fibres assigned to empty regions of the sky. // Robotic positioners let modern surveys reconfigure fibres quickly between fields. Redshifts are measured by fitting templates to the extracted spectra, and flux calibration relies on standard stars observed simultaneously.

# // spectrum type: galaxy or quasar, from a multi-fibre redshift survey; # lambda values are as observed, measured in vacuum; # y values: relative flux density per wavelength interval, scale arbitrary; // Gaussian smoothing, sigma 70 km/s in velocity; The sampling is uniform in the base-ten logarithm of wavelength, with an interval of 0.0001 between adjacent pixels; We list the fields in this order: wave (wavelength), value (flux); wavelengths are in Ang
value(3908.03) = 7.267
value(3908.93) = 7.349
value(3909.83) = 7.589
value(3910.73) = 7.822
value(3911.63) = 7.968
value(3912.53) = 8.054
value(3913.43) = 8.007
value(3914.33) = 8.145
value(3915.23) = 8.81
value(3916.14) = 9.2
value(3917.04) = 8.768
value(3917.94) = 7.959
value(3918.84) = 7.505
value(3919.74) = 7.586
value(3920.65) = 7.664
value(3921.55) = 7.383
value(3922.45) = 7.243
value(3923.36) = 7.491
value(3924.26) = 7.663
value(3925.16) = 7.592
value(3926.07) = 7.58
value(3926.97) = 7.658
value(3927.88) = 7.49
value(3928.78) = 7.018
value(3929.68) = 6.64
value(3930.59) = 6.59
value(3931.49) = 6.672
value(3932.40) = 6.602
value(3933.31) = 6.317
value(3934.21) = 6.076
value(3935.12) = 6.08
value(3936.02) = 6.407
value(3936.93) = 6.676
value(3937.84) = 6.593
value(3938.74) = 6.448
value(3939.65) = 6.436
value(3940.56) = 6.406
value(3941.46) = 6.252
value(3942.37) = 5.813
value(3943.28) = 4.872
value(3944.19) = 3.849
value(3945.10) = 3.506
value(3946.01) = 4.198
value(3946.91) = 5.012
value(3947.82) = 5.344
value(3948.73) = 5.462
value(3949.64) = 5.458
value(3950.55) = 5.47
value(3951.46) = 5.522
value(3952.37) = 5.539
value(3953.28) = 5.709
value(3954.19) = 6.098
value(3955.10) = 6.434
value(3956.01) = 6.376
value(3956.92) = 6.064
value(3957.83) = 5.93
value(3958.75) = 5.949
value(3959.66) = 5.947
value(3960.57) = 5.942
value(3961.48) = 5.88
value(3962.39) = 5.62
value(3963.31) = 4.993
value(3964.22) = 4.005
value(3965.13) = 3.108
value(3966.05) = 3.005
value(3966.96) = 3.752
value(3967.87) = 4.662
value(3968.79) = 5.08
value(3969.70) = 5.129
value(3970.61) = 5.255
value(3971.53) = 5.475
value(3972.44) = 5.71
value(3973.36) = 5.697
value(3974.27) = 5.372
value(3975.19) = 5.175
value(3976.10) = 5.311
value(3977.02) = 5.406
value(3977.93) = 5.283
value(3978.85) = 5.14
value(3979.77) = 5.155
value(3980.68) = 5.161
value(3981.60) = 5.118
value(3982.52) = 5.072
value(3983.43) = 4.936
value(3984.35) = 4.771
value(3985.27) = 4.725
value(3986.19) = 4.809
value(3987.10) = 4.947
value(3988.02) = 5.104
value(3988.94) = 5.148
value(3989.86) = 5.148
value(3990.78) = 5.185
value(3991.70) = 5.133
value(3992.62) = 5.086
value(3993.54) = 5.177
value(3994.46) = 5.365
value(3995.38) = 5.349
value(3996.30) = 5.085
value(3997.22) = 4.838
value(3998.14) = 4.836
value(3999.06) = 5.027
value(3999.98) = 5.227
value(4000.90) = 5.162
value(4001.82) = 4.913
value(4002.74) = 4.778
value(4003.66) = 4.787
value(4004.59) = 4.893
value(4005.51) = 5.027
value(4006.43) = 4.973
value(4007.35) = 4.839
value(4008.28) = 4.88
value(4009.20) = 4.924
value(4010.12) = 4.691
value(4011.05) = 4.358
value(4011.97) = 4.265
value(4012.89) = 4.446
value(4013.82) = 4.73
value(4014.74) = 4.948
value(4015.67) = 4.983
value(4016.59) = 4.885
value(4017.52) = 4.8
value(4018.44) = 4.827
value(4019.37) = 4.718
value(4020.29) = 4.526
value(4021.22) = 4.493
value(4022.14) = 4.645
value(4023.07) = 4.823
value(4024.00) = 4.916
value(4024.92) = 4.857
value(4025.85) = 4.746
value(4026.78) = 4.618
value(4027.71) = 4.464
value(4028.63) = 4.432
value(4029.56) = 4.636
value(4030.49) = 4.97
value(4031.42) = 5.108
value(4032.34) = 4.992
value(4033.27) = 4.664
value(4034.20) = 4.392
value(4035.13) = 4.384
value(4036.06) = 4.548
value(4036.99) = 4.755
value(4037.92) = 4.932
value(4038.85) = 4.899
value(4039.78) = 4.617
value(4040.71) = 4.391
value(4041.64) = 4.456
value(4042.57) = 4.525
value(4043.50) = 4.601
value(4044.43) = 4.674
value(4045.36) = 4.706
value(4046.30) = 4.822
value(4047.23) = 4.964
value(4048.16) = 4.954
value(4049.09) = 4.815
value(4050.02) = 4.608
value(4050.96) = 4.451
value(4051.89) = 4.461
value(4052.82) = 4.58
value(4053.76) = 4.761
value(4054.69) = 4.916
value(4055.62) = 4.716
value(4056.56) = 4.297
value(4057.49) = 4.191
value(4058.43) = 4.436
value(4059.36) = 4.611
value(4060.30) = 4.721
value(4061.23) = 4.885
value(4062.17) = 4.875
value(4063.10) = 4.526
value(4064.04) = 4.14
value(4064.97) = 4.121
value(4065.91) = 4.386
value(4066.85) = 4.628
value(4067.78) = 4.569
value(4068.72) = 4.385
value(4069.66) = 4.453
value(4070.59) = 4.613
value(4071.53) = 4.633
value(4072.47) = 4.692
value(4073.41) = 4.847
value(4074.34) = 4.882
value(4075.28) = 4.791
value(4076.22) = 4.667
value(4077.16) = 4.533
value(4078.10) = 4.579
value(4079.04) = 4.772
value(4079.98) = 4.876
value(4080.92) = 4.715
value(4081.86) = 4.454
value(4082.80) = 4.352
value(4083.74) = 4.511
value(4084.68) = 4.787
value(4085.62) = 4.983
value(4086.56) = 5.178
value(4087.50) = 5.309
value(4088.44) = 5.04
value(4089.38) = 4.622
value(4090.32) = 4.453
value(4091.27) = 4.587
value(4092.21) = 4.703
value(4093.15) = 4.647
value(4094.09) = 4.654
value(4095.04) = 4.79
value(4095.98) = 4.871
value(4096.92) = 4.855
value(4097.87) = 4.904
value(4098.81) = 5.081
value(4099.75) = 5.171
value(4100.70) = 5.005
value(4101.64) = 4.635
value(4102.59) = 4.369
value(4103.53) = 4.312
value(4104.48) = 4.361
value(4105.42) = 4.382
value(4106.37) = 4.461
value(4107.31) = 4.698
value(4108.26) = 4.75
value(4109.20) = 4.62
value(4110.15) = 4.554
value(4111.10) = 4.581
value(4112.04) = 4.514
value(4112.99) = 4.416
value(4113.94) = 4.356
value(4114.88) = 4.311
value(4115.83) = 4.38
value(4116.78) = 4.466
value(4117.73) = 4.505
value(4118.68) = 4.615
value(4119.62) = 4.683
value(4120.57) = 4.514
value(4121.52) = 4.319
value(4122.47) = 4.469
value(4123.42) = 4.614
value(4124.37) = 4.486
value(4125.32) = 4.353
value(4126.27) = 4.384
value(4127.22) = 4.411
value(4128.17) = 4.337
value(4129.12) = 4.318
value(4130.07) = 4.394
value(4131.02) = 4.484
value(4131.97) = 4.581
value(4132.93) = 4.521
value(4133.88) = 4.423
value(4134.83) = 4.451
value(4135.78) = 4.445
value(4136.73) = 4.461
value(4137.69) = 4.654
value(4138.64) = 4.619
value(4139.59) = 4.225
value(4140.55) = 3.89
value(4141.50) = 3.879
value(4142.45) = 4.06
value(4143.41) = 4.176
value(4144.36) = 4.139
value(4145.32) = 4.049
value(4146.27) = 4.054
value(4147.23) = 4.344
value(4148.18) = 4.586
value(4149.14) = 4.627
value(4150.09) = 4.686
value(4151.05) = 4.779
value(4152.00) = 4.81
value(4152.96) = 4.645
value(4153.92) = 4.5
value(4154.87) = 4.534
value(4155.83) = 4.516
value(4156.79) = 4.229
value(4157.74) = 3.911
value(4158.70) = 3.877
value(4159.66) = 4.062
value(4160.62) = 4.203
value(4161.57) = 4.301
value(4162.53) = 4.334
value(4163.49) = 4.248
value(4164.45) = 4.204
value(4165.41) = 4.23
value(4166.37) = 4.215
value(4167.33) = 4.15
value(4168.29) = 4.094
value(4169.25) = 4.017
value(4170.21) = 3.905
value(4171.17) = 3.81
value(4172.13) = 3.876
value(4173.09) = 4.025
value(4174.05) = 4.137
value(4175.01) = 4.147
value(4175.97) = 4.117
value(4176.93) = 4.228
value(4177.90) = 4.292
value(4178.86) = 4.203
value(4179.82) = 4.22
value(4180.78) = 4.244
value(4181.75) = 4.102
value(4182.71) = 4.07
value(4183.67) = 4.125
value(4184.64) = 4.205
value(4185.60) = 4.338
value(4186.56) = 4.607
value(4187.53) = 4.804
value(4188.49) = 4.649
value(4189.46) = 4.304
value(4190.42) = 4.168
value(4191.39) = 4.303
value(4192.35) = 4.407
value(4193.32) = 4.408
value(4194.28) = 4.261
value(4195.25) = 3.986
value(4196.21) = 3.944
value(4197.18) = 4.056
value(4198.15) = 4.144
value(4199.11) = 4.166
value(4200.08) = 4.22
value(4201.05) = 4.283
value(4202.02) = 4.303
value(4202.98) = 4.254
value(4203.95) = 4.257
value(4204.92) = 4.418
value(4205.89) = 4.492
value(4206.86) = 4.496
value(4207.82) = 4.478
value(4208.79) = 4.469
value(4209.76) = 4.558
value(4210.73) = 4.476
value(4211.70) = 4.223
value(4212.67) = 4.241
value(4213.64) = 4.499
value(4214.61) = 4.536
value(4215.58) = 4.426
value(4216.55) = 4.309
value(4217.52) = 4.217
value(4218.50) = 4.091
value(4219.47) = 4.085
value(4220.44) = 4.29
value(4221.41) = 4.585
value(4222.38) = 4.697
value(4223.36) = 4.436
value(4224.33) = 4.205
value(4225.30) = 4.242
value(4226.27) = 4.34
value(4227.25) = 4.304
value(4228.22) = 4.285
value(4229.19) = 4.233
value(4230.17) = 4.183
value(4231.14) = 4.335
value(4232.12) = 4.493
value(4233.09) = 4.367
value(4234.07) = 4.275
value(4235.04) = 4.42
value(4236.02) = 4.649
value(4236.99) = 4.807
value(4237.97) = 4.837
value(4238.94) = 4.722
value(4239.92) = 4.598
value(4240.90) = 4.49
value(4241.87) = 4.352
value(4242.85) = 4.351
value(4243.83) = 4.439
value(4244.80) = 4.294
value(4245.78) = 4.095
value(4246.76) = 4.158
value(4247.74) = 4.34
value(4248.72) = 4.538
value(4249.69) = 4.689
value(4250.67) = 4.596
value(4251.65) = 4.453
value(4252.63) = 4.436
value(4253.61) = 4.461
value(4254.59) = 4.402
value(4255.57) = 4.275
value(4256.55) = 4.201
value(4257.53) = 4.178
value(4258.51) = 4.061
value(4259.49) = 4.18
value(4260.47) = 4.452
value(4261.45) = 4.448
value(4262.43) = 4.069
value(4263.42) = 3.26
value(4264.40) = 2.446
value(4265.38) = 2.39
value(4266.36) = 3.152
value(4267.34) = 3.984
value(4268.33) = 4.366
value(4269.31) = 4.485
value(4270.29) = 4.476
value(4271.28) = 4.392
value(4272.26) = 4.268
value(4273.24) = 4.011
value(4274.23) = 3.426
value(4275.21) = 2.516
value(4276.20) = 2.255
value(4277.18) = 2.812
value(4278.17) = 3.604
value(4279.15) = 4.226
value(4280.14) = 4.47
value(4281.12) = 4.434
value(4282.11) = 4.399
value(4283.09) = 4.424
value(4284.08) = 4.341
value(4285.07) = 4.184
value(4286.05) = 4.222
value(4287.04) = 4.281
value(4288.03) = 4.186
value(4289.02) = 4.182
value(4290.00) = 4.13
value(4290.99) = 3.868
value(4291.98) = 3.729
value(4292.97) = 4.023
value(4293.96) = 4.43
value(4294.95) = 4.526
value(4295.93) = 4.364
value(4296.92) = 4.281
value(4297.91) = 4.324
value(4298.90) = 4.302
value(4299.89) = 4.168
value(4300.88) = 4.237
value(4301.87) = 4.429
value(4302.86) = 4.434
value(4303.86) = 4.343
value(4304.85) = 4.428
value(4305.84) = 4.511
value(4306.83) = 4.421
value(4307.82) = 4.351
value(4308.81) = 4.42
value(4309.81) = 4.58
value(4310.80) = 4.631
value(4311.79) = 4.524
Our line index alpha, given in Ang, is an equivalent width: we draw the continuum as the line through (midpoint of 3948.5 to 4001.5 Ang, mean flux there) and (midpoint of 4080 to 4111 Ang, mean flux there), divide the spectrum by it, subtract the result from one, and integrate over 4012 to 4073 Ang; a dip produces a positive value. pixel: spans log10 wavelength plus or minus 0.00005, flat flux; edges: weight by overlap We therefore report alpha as 3.53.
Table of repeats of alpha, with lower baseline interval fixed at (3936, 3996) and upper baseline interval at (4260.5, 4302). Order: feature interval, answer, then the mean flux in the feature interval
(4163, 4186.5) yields 1.5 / 4.14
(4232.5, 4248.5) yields -1.2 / 4.45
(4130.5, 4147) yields 1.0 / 4.3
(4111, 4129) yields 0.7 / 4.45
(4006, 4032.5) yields 1.7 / 4.74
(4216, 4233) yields -0.4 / 4.31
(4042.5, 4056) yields 0.6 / 4.71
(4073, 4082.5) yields 0.2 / 4.7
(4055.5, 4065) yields 0.7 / 4.51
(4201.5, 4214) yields -0.3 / 4.4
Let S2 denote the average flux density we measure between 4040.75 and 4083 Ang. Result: 4.61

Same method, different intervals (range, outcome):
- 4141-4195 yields 4.26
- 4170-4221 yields 4.26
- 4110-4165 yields 4.39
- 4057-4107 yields 4.66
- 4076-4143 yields 4.57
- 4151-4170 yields 4.28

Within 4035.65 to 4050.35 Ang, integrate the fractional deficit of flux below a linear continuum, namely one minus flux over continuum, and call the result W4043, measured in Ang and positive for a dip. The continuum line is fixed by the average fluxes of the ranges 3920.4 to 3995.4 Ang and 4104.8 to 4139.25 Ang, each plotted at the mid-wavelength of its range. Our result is 1.0 Ang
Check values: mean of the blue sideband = 5.65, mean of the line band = 4.71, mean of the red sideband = 4.49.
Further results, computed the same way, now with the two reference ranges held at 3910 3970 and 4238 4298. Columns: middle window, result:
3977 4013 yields 5.7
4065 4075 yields 1.5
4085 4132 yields 5.1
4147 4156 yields 0.5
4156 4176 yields 2.8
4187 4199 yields 0.8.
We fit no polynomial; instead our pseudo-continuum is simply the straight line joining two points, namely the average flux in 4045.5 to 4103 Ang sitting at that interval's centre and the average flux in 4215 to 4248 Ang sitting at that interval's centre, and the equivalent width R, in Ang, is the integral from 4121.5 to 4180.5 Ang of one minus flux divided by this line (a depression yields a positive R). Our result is 3.2 Ang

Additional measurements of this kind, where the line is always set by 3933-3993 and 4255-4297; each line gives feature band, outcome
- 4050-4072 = 1.66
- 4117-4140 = 0.71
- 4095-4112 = 0.15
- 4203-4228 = -0.85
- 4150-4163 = 0.33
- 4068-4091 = 0.55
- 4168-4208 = 1.11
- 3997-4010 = 0.58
